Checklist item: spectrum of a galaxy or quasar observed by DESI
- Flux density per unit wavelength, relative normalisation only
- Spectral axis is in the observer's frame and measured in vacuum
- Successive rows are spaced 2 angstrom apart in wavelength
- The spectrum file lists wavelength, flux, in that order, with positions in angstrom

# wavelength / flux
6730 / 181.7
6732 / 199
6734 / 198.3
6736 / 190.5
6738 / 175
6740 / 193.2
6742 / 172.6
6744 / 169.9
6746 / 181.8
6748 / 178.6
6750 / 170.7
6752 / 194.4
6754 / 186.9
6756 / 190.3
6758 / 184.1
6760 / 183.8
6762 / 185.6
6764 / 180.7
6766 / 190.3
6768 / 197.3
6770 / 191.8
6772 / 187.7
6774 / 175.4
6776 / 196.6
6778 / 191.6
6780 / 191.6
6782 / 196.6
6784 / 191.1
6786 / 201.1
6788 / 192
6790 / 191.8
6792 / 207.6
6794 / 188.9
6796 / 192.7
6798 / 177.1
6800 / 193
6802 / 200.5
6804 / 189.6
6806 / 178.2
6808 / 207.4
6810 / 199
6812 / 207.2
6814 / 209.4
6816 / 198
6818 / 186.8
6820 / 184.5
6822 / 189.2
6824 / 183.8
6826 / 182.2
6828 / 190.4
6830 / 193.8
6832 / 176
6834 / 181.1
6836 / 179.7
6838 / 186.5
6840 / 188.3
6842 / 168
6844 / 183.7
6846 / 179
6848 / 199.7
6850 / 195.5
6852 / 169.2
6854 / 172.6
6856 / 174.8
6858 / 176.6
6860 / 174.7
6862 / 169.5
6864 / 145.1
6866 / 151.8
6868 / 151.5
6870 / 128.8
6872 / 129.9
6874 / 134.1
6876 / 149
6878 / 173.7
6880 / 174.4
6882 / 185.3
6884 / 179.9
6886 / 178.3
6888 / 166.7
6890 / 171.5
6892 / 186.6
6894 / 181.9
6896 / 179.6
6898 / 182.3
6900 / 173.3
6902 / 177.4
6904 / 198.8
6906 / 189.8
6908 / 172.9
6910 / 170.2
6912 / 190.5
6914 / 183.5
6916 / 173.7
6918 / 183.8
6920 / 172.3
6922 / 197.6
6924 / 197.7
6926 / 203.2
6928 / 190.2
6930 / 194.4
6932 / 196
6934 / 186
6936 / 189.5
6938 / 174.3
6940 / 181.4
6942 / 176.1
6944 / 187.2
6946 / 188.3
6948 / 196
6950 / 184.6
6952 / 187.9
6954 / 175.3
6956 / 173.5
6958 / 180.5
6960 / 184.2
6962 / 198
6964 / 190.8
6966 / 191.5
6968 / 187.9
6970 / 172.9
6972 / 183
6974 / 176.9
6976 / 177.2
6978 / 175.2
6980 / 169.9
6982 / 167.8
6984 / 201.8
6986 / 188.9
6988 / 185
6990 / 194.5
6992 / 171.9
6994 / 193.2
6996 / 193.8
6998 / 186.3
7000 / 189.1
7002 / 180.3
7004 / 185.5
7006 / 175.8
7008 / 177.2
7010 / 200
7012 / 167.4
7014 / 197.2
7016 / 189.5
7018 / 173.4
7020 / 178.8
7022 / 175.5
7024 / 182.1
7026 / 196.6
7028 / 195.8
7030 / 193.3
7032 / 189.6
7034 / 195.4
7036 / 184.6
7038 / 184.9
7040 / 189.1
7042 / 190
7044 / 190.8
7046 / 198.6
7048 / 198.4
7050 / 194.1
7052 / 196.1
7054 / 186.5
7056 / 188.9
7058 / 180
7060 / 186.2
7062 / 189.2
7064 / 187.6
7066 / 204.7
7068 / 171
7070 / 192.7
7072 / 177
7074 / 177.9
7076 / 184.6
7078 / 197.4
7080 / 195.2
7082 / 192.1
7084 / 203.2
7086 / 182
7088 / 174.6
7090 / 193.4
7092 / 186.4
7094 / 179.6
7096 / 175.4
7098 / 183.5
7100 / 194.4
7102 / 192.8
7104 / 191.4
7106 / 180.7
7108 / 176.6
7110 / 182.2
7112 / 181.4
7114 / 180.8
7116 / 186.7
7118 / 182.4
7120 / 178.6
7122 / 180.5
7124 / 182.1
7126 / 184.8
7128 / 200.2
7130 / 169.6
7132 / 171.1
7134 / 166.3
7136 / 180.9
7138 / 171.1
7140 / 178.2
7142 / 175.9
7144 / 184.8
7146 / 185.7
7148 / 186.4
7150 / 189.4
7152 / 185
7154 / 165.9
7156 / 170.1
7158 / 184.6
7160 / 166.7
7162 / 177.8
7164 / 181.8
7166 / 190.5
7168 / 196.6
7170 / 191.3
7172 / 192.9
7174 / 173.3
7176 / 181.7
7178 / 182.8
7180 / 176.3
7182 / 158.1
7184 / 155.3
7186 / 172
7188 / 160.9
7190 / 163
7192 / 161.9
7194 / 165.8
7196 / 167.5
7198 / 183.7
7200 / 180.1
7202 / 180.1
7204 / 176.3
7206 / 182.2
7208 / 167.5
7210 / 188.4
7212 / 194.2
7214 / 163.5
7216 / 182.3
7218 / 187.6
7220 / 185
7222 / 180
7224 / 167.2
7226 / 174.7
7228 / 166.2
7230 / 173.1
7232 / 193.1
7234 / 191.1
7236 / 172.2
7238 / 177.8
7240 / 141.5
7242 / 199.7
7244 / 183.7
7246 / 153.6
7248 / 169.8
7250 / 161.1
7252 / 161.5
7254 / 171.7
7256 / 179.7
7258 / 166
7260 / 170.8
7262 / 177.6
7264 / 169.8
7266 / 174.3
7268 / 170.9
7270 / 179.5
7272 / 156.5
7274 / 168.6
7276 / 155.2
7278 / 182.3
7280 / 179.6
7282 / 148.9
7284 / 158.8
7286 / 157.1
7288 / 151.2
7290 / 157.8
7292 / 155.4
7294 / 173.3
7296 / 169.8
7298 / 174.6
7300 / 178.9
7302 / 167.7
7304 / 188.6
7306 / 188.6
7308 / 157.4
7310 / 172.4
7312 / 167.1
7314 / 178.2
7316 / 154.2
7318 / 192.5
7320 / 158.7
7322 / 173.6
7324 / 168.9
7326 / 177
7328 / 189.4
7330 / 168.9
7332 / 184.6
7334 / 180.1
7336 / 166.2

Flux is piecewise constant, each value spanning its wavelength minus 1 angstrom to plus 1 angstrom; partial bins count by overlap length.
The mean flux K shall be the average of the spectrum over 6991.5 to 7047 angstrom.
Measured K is 187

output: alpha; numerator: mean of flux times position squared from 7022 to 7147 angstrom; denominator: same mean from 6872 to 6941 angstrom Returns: 1.09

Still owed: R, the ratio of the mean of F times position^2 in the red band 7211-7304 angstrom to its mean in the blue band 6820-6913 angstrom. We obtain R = 1.09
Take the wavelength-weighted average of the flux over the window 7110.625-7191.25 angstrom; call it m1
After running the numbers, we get 179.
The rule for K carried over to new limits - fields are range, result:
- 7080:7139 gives 183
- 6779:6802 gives 193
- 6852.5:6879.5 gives 157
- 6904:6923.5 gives 183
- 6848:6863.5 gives 177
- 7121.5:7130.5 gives 184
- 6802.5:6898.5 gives 178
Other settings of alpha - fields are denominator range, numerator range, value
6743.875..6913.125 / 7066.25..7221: 1.09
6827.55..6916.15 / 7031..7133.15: 1.14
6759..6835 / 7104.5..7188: 1.04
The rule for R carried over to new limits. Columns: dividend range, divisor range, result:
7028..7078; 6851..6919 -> 1.16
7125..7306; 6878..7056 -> 1.01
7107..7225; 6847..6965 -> 1.08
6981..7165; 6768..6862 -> 1.06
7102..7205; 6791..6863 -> 1.05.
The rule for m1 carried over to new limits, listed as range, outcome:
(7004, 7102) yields 187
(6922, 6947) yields 189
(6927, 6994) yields 184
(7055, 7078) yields 186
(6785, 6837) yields 192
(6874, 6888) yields 170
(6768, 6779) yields 189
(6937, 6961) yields 182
